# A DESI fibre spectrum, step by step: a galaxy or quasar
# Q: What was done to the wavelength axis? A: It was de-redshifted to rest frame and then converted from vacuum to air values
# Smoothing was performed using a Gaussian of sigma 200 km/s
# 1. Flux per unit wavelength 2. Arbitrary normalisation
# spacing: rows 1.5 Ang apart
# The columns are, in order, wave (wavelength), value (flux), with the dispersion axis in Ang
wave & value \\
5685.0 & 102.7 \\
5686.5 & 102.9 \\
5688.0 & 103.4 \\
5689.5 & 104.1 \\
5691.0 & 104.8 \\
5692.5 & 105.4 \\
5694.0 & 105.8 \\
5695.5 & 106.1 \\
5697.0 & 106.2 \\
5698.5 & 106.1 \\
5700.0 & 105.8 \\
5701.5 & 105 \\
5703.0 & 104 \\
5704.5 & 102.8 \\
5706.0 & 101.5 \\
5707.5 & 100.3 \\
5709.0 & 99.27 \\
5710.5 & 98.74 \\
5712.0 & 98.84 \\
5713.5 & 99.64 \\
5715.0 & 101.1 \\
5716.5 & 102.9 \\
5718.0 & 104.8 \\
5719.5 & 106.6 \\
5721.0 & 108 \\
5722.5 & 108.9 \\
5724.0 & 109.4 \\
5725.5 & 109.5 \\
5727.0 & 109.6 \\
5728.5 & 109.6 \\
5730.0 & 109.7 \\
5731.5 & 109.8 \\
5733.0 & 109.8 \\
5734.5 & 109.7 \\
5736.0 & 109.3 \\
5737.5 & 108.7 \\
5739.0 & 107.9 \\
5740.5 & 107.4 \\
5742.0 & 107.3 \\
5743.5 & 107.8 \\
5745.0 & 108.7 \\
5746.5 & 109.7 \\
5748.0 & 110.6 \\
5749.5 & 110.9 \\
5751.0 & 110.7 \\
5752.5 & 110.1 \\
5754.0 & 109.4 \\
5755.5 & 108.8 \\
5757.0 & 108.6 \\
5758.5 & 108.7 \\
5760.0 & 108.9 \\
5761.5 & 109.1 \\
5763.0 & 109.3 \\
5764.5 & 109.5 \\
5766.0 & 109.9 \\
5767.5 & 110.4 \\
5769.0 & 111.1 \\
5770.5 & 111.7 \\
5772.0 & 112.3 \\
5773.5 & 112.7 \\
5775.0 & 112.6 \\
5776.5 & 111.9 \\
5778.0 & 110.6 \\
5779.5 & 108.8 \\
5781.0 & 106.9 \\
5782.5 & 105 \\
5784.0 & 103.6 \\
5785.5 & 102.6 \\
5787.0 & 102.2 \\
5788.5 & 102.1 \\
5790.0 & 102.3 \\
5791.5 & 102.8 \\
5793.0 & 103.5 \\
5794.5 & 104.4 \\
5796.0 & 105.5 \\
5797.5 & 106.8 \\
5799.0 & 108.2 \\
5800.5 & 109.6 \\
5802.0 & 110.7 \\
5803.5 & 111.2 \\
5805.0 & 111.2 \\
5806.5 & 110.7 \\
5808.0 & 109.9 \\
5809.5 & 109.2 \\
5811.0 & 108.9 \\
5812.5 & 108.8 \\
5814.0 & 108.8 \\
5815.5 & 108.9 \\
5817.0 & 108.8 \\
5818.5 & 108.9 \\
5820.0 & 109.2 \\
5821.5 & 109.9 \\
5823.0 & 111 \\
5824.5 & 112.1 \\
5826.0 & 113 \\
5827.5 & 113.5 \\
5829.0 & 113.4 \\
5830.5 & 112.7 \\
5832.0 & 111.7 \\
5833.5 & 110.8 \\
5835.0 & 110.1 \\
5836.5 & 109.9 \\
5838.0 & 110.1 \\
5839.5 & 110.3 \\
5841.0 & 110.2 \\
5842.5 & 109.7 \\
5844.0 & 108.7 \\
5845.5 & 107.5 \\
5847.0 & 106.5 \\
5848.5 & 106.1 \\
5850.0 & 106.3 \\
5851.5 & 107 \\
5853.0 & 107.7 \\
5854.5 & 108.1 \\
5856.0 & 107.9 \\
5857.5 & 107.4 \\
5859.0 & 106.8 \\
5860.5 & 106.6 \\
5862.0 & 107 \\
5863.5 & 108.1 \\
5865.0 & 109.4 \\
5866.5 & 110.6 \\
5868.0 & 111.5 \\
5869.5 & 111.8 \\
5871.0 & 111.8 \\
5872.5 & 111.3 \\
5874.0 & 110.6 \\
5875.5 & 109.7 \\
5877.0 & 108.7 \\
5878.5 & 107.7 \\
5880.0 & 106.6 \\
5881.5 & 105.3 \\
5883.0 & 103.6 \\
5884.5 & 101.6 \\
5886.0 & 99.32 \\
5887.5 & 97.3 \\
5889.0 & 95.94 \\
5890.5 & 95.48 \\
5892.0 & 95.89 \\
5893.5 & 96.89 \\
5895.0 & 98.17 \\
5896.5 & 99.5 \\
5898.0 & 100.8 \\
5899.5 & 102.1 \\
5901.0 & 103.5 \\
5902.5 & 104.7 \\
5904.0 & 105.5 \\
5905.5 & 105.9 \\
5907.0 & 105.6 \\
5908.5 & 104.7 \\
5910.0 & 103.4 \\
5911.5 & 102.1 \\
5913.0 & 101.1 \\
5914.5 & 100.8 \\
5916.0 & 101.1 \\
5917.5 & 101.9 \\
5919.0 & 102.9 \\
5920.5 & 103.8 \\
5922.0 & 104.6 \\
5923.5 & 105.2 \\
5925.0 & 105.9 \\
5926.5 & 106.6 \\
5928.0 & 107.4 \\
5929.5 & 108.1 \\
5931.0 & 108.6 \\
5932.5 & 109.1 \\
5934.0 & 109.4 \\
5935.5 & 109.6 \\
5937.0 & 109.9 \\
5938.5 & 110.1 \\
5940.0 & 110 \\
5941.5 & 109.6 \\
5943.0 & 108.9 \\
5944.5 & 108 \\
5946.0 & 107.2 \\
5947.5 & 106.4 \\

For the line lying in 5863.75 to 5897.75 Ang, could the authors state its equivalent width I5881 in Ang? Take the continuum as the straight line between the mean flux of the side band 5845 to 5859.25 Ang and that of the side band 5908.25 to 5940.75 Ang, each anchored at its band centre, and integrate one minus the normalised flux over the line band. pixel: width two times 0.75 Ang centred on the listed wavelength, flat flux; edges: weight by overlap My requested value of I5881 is 0.7 Ang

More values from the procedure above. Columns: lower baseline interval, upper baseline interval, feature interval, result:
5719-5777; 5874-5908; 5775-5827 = -0.5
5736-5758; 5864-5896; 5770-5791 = 0.1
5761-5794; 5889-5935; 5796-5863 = -2.1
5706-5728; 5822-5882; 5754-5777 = -0.9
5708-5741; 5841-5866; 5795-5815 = -0.4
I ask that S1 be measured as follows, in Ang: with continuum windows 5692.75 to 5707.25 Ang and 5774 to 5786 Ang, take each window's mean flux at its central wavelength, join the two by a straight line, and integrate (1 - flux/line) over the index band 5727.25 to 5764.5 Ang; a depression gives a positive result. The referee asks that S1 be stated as -0.9 Ang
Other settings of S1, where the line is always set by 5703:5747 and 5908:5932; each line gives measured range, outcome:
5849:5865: -0.38 Ang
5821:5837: -1.00 Ang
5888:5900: 0.75 Ang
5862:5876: -0.75 Ang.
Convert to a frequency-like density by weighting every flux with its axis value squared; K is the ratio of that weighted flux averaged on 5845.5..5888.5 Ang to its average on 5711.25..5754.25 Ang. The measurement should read 1.0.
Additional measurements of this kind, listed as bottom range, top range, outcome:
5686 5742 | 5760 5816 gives 1.05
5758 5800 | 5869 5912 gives 1.00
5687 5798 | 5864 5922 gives 1.02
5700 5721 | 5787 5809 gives 1.08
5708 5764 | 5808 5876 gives 1.06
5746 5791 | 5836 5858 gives 1.02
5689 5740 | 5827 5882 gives 1.08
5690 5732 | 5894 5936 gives 1.07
